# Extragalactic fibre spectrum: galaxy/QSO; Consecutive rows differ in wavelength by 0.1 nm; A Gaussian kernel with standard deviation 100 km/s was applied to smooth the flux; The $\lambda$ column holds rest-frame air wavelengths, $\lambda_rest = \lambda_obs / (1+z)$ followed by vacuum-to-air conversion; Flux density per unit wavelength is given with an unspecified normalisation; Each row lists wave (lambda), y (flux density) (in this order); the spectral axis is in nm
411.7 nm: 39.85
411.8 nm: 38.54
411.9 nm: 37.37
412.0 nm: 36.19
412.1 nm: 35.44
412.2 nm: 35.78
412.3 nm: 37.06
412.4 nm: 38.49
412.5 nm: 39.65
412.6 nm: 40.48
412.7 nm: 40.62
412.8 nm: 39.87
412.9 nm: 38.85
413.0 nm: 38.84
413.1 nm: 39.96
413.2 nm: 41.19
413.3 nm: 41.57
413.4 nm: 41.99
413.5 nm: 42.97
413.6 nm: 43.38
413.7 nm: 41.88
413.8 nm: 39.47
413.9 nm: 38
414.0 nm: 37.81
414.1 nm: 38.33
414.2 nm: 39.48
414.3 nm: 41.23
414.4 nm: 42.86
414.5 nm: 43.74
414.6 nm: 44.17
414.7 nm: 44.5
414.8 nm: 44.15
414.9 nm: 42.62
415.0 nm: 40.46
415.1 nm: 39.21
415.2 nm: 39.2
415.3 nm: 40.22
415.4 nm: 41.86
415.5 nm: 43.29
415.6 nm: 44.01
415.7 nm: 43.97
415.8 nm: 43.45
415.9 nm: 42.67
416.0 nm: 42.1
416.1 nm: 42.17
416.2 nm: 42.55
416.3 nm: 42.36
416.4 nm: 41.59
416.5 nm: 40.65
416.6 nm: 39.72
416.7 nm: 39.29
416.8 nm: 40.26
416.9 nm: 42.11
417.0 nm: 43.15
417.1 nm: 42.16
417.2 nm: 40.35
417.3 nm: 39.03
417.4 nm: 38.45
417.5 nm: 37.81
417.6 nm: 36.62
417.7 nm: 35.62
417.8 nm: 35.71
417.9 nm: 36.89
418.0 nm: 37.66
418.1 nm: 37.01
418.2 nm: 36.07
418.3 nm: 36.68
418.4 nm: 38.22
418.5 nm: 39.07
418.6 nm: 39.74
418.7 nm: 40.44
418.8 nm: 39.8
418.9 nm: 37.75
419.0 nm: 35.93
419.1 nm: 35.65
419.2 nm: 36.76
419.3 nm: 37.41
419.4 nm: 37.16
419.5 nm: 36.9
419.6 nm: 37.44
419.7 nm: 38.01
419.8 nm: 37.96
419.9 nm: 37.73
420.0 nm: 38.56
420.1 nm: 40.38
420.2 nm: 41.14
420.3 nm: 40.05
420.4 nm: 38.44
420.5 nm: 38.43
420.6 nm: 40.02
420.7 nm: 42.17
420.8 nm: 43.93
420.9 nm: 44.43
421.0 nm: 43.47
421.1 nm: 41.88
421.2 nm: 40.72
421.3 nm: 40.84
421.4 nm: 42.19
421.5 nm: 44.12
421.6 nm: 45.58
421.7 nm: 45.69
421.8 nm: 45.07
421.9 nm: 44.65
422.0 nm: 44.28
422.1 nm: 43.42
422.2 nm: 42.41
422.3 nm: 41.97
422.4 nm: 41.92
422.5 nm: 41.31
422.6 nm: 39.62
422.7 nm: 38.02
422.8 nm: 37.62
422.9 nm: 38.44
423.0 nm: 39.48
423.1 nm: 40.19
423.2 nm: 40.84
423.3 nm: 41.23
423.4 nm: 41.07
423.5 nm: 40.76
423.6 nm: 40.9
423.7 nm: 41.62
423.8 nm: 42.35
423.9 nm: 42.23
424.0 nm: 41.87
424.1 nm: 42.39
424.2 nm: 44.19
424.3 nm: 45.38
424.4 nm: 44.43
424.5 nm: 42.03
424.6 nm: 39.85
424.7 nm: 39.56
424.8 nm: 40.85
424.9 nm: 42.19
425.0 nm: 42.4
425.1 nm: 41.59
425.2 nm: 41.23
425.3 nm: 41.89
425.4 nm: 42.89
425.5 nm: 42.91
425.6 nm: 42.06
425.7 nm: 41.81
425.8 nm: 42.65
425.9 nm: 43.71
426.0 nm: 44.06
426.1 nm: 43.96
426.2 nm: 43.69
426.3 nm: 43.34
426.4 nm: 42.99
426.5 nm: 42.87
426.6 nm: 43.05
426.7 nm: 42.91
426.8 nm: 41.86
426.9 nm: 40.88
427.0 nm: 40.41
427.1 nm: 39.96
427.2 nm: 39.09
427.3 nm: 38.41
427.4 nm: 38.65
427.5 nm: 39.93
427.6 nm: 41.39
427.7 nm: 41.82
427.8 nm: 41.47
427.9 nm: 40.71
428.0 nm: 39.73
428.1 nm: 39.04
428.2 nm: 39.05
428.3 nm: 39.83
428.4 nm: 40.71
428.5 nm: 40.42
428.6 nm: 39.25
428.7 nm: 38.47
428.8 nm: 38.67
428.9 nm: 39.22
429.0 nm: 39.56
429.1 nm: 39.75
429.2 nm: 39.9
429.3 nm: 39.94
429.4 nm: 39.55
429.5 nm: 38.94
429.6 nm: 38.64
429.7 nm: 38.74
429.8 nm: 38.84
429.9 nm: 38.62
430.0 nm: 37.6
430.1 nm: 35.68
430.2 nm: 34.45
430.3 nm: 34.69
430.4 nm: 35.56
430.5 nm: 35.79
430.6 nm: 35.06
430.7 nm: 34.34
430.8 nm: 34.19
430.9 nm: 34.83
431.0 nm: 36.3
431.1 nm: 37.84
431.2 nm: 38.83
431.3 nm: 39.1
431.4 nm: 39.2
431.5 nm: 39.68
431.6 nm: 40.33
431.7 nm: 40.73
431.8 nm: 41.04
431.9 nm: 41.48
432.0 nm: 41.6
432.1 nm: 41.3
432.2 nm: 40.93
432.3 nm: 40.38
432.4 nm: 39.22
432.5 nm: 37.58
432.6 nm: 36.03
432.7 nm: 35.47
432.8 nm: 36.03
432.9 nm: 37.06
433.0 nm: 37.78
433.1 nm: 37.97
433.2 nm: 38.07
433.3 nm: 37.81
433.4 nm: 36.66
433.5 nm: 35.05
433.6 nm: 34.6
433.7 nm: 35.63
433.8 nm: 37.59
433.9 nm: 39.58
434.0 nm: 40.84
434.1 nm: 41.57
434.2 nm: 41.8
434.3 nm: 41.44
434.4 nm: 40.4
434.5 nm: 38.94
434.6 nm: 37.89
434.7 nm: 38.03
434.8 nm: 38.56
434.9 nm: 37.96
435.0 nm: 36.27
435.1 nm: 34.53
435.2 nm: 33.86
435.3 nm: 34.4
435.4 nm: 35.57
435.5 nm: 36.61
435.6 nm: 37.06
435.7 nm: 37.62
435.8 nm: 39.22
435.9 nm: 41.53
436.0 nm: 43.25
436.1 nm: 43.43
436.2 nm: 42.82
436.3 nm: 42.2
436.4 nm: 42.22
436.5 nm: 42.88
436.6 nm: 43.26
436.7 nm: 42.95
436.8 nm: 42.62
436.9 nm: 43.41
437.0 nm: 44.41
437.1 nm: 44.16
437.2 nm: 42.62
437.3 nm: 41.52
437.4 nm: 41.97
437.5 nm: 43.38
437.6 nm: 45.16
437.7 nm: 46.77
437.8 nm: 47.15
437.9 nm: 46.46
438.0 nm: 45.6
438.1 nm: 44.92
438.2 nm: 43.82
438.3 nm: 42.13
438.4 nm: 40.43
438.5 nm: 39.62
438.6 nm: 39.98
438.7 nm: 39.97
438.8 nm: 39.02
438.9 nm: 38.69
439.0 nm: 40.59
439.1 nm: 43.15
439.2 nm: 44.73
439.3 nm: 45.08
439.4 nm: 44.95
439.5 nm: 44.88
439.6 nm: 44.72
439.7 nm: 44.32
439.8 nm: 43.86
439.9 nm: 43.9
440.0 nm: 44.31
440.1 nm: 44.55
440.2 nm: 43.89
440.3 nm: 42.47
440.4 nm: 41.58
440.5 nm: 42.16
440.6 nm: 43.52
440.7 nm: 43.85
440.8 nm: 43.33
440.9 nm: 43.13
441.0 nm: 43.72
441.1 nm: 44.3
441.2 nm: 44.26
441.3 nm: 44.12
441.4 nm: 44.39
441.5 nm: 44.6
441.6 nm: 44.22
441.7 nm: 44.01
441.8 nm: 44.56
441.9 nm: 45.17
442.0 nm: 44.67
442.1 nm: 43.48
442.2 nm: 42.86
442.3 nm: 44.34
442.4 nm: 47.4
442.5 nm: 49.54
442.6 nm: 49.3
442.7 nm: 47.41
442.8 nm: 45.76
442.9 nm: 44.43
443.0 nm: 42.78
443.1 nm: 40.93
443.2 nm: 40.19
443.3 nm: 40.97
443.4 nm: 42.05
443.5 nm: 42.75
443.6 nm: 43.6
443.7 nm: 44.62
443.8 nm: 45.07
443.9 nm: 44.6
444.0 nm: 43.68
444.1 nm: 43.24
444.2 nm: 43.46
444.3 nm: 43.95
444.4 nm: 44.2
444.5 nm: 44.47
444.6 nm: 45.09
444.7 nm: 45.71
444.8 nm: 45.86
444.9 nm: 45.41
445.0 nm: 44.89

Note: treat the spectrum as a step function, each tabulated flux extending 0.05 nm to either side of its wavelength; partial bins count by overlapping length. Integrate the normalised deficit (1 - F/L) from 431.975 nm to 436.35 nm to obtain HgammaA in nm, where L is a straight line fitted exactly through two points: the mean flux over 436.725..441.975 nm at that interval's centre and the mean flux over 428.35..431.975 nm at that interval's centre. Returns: 0.224 nm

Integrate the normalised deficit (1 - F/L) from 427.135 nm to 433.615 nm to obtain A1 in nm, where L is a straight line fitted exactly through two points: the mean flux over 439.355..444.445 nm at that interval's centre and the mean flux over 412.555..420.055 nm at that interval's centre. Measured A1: 0.58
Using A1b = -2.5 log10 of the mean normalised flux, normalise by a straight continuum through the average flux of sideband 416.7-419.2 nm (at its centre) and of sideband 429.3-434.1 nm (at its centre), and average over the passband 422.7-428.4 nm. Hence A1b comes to -0.09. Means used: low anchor 38.4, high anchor 37.9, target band 41.4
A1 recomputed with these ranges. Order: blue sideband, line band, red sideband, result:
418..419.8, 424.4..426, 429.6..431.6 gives -0.20 nm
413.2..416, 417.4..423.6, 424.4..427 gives 0.32 nm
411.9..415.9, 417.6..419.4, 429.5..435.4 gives 0.11 nm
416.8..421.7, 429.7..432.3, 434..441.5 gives 0.19 nm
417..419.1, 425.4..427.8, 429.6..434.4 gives -0.24 nm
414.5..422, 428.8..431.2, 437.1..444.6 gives 0.27 nm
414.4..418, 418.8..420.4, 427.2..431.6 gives 0.09 nm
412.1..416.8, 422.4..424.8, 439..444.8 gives 0.05 nm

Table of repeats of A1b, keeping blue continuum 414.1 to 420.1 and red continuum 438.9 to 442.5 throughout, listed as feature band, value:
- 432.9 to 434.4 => 0.12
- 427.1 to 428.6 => 0.05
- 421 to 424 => -0.03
